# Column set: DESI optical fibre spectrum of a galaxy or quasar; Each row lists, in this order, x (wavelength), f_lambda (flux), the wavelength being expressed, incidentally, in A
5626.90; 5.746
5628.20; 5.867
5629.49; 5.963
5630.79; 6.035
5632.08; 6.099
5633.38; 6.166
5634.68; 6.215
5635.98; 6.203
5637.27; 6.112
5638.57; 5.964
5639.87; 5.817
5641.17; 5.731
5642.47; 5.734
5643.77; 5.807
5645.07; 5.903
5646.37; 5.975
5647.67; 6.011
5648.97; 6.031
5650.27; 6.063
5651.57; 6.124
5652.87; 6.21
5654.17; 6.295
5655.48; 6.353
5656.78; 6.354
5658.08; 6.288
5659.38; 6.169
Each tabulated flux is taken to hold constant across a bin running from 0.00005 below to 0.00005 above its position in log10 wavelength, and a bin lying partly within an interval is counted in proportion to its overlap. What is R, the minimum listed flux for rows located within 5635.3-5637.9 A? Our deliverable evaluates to 6.112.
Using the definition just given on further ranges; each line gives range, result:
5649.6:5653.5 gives 6.063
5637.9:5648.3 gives 5.731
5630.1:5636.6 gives 6.035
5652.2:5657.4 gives 6.21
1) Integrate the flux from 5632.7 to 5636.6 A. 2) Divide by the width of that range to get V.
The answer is 6.18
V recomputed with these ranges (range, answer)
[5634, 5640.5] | 6.06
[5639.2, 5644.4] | 5.77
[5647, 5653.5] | 6.09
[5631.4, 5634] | 6.14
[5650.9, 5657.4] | 6.27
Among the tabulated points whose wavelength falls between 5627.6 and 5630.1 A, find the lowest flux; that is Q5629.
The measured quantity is 5.867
